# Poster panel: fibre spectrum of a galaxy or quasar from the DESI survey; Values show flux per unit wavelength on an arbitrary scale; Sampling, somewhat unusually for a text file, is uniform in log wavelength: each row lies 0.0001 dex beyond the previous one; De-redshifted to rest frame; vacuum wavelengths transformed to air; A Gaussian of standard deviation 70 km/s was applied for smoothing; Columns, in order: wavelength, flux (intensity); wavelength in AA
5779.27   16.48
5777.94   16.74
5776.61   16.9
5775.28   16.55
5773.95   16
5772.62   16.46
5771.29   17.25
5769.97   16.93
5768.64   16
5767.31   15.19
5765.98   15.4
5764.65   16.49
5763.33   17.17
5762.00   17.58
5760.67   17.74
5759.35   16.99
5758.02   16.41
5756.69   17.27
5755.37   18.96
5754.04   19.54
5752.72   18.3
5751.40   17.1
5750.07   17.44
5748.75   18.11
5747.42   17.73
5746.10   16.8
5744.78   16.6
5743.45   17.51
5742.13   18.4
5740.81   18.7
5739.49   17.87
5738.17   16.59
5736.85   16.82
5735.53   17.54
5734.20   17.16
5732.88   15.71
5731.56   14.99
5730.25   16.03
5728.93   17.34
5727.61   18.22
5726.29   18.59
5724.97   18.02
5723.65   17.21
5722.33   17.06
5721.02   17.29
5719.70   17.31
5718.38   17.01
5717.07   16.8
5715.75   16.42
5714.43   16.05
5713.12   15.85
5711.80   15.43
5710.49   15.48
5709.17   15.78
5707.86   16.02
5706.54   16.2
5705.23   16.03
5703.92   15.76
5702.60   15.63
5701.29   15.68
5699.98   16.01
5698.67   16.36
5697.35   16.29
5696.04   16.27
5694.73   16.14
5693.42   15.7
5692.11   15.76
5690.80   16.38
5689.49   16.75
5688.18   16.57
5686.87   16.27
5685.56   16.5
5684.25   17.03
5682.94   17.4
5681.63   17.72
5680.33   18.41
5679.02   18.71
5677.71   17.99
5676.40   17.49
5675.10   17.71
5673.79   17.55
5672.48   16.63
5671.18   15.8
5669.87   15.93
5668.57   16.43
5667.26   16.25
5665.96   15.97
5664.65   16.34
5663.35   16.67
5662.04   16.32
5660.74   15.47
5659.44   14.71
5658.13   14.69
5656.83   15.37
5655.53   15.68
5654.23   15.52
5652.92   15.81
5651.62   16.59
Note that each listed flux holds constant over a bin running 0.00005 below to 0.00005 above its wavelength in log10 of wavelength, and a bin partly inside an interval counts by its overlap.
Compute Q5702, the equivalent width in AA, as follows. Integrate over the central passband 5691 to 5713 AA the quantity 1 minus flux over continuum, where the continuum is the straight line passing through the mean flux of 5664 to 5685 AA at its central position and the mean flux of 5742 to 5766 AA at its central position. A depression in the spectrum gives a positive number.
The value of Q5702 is 1.7 AA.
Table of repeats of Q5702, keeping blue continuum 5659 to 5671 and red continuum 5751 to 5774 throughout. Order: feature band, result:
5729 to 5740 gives 0.11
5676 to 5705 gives -0.64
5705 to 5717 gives 0.41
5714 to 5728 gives -0.54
